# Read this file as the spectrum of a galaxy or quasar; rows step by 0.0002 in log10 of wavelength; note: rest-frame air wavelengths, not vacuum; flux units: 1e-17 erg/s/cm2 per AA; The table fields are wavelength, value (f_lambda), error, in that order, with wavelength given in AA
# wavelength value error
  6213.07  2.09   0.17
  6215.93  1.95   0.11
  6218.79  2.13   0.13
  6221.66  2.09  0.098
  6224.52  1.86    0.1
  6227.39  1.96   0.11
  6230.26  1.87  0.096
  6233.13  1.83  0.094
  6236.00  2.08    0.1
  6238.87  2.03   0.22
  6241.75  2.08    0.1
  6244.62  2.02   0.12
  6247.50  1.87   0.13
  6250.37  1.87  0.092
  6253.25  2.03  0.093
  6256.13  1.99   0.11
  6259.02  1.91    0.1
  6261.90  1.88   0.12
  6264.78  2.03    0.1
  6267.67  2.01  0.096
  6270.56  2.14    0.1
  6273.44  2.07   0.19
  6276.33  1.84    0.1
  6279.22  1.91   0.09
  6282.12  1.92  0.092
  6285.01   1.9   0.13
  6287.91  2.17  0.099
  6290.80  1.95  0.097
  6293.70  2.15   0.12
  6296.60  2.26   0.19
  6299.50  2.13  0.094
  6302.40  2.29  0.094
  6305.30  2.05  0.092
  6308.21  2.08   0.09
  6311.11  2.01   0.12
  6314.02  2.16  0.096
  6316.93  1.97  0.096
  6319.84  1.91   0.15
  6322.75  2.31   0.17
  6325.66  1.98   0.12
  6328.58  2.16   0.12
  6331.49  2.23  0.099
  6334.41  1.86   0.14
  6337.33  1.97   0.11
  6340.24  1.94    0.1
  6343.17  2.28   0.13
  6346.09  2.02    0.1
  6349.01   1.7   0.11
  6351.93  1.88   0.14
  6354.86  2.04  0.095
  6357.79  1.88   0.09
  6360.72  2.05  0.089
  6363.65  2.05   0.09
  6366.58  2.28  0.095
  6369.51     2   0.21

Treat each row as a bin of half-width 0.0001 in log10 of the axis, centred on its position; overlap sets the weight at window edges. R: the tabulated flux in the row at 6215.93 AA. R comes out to 1.95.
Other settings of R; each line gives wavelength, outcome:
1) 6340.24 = 1.94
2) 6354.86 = 2.04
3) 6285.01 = 1.9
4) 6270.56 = 2.14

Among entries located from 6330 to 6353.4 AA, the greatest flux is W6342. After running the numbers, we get 2.28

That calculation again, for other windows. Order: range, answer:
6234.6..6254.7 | 2.08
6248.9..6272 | 2.14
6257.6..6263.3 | 1.91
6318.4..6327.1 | 2.31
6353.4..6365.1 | 2.05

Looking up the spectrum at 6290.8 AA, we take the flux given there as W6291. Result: 1.95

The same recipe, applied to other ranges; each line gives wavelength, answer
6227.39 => 1.96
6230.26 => 1.87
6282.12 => 1.92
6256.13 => 1.99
